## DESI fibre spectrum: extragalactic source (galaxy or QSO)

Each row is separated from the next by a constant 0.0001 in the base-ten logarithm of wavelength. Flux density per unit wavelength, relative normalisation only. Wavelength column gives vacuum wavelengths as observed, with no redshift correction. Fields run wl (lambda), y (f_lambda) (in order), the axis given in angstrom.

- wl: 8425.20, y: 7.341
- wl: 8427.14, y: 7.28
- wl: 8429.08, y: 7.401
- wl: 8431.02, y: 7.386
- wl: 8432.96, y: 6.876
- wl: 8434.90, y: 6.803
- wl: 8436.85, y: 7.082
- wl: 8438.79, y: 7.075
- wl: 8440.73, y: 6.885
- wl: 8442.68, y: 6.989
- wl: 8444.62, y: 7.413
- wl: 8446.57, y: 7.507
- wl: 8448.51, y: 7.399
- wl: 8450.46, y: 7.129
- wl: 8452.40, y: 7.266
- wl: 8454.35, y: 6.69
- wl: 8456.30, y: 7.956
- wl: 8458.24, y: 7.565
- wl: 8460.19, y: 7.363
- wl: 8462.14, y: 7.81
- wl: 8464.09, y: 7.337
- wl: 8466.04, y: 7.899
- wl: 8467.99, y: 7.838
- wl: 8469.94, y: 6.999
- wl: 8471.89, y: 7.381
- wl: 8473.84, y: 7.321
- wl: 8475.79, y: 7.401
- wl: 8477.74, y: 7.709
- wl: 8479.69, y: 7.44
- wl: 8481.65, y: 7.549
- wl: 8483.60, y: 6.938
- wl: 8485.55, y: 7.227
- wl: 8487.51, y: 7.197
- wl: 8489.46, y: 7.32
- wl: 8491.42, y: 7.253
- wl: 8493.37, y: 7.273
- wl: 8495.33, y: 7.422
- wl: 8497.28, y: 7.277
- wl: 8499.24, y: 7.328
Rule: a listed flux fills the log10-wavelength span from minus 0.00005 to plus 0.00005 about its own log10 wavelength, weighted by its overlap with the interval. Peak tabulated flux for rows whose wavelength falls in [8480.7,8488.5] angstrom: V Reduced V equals 7.549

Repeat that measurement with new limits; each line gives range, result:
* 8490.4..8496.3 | 7.422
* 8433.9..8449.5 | 7.507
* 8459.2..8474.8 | 7.899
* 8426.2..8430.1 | 7.401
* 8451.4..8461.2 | 7.956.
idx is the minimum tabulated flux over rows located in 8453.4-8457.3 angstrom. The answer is 6.69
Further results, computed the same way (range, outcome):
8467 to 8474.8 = 6.999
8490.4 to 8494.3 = 7.253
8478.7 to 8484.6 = 6.938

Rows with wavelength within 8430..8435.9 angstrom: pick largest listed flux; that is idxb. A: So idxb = 7.386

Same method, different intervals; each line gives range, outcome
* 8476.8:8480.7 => 7.709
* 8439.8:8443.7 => 6.989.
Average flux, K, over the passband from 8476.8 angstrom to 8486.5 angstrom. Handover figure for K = 7.37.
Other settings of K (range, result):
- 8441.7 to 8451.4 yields 7.28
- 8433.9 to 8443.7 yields 6.97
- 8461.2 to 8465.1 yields 7.57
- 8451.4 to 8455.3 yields 6.99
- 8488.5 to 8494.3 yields 7.28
